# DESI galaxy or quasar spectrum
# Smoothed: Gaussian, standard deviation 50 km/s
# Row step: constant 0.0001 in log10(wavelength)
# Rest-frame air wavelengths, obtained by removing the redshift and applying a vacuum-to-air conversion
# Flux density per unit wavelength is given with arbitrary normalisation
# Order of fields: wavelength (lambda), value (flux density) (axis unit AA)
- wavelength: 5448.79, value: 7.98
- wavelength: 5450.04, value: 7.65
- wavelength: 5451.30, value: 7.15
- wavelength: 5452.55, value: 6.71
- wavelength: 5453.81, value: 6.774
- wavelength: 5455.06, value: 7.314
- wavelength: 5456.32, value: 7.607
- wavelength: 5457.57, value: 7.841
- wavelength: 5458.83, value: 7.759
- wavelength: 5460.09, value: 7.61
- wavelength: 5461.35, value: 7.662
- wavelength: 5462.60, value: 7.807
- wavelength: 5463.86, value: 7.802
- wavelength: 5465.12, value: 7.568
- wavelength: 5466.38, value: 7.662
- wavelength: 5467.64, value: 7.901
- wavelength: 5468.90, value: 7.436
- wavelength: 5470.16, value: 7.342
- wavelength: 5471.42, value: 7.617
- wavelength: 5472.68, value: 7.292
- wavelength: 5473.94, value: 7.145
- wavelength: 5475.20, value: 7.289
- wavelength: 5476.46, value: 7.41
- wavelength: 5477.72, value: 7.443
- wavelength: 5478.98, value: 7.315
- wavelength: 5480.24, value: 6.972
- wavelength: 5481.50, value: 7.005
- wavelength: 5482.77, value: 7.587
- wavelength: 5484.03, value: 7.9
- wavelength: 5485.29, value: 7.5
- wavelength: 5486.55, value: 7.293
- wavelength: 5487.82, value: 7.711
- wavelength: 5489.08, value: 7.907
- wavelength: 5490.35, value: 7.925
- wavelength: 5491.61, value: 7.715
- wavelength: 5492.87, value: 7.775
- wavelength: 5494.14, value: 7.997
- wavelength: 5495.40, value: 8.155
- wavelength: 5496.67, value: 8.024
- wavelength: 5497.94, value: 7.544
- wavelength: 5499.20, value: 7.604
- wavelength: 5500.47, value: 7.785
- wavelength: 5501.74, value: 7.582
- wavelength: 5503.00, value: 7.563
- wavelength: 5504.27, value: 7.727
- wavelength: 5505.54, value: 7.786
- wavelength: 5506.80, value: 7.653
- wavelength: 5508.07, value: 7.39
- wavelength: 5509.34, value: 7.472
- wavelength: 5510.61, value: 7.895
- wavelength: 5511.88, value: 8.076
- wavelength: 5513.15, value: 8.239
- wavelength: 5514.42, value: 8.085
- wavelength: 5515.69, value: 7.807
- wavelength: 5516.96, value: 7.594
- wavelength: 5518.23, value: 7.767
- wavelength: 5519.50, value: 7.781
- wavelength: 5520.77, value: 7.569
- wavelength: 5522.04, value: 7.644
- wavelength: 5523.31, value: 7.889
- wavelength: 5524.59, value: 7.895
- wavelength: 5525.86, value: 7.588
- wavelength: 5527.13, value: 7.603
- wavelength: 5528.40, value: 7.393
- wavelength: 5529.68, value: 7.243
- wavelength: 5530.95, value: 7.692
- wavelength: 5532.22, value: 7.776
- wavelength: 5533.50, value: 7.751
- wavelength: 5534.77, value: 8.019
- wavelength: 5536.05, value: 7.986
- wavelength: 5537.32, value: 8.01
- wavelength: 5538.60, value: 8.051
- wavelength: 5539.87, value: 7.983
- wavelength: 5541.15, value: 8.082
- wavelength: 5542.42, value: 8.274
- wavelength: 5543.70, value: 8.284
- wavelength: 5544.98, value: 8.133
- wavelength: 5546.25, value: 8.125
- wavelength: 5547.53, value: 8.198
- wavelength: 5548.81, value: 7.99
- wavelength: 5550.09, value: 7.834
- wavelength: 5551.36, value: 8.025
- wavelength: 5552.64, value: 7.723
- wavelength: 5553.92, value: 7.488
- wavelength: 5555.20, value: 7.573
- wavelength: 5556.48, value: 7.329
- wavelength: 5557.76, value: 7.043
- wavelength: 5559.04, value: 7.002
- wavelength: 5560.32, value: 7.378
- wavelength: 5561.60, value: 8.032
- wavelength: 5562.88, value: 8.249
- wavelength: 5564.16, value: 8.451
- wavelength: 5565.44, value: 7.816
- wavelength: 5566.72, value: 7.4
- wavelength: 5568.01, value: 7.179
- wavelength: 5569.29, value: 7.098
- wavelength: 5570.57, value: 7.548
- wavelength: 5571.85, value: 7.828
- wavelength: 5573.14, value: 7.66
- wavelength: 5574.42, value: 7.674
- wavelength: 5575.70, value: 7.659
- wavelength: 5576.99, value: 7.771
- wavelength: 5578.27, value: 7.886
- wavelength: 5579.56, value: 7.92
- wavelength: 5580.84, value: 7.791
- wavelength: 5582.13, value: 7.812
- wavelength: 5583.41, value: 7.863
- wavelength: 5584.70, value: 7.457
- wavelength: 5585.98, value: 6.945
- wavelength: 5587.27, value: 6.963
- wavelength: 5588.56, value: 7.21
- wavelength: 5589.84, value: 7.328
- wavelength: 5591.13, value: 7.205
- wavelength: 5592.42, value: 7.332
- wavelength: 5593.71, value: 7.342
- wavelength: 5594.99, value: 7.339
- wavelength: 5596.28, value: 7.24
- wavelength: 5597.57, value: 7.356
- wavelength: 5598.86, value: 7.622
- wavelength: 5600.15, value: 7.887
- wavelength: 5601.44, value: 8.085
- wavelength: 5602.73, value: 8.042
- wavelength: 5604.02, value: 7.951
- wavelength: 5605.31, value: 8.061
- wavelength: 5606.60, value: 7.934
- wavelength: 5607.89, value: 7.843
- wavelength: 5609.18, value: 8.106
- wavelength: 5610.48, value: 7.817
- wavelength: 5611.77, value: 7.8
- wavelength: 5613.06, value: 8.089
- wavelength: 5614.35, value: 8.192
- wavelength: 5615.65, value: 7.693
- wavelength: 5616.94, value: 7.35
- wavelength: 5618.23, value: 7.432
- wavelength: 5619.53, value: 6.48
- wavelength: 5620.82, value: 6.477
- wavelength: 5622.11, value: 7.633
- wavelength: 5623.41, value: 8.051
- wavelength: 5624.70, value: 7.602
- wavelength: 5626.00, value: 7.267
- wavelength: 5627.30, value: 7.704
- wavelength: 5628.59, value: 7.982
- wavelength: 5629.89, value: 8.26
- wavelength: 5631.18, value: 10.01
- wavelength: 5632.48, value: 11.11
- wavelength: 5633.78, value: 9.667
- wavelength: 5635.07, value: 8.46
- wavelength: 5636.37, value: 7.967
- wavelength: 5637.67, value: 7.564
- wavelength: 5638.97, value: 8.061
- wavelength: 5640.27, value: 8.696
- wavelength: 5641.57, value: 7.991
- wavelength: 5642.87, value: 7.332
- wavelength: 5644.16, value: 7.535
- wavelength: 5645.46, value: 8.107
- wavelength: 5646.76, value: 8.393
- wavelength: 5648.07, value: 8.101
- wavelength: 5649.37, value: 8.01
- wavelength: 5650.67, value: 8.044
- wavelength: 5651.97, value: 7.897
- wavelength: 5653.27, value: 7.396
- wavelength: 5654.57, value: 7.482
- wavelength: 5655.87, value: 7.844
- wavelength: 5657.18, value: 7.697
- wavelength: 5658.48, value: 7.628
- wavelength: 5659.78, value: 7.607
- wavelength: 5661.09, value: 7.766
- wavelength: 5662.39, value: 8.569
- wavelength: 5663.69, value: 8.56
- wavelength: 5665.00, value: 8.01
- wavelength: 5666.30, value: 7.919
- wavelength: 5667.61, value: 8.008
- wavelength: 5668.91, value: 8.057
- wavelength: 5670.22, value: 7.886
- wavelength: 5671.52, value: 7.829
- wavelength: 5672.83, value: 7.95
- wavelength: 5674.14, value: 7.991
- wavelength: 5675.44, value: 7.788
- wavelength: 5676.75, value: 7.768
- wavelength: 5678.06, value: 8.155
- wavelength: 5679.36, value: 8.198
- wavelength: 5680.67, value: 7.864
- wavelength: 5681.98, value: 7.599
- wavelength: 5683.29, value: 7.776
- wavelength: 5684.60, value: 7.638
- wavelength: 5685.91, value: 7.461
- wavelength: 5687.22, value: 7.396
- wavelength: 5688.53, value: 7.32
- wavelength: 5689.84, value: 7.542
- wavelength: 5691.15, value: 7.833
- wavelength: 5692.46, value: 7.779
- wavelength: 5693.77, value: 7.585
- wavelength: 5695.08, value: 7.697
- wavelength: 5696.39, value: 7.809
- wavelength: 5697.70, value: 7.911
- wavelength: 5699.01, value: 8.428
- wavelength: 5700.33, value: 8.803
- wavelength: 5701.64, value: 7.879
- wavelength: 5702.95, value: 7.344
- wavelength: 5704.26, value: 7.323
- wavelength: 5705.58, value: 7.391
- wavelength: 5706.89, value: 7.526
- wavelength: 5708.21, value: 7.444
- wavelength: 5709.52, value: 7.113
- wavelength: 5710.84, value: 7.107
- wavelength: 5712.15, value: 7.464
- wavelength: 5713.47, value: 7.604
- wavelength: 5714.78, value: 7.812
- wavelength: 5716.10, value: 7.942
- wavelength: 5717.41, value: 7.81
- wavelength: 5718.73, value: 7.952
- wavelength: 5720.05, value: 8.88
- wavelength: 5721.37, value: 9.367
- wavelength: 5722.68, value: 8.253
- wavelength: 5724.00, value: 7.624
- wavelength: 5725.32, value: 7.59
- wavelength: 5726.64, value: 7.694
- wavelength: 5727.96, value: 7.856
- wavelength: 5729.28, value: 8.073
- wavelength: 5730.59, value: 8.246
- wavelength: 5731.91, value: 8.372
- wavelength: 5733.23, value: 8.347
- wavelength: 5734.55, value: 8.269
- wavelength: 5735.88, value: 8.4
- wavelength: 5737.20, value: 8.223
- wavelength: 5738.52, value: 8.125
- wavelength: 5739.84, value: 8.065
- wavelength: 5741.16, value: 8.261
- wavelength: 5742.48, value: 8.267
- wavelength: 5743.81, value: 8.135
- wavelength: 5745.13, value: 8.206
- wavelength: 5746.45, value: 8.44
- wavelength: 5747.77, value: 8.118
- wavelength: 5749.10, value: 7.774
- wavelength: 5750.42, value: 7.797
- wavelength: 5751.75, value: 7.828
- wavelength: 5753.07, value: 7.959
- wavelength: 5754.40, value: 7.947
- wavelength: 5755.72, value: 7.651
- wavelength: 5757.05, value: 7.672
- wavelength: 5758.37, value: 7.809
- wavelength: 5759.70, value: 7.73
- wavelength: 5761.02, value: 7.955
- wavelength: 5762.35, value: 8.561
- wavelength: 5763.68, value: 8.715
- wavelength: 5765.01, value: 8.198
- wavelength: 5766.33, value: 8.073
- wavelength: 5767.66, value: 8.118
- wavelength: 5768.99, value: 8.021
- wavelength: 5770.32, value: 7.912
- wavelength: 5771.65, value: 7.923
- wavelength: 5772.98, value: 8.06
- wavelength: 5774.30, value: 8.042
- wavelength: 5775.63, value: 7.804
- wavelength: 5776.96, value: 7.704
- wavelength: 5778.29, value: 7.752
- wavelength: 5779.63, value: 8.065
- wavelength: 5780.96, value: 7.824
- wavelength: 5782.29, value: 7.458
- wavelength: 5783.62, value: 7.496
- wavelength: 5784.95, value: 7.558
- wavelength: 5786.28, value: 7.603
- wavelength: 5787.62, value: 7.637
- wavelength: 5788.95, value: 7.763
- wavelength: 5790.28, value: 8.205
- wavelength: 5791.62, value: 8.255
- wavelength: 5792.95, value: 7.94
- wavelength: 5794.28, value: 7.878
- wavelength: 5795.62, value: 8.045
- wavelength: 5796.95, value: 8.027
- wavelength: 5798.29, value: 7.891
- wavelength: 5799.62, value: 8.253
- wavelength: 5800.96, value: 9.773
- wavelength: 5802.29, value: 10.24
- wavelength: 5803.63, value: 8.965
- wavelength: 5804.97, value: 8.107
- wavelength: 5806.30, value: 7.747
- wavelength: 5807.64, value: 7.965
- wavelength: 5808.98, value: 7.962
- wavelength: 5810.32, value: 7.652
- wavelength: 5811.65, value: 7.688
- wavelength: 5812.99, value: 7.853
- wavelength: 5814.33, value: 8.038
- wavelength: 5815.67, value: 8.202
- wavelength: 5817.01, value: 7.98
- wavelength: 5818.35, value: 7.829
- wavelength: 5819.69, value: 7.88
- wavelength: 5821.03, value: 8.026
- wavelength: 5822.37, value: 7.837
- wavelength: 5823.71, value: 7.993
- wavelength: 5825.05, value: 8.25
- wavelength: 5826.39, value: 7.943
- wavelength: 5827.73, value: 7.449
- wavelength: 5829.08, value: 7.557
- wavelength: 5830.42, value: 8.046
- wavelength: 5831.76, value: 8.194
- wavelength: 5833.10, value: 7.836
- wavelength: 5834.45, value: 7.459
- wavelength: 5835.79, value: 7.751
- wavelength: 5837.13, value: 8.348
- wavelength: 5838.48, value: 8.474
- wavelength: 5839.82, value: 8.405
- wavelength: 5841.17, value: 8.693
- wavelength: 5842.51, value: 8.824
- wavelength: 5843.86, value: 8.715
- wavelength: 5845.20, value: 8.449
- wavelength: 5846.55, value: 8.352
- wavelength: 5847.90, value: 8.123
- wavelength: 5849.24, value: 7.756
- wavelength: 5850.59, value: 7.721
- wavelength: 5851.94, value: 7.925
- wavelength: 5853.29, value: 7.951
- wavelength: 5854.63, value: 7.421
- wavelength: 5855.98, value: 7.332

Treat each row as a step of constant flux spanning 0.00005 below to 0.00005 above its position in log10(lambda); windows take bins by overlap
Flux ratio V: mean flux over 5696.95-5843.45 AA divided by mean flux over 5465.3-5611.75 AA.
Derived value 1.0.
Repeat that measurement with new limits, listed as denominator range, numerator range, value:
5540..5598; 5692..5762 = 1.04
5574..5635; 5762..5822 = 1.03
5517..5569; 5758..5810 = 1.04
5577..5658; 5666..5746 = 1.01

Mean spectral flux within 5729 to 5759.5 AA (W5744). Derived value 8.08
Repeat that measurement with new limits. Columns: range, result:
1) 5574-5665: 7.84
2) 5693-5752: 7.96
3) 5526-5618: 7.71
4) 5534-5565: 7.89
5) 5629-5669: 8.19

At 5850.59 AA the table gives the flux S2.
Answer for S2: 7.721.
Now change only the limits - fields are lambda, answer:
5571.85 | 7.828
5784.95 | 7.558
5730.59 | 8.246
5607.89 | 7.843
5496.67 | 8.024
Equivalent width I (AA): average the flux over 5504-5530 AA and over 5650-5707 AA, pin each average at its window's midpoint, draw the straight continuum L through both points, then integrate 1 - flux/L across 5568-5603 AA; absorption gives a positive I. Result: 1.0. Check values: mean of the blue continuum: 7.72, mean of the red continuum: 7.82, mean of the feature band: 7.54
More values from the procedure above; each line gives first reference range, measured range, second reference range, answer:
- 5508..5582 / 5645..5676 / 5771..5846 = -0.2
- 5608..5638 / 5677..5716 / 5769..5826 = 1.7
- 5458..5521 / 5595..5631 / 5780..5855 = 0.4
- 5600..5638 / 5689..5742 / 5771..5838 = 0.6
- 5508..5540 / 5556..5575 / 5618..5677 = 0.7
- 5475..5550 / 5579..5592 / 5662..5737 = 0.6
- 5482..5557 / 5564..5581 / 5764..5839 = 0.4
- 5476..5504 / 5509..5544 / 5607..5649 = -0.5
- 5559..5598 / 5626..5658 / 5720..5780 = -1.9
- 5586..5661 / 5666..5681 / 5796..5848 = -0.1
